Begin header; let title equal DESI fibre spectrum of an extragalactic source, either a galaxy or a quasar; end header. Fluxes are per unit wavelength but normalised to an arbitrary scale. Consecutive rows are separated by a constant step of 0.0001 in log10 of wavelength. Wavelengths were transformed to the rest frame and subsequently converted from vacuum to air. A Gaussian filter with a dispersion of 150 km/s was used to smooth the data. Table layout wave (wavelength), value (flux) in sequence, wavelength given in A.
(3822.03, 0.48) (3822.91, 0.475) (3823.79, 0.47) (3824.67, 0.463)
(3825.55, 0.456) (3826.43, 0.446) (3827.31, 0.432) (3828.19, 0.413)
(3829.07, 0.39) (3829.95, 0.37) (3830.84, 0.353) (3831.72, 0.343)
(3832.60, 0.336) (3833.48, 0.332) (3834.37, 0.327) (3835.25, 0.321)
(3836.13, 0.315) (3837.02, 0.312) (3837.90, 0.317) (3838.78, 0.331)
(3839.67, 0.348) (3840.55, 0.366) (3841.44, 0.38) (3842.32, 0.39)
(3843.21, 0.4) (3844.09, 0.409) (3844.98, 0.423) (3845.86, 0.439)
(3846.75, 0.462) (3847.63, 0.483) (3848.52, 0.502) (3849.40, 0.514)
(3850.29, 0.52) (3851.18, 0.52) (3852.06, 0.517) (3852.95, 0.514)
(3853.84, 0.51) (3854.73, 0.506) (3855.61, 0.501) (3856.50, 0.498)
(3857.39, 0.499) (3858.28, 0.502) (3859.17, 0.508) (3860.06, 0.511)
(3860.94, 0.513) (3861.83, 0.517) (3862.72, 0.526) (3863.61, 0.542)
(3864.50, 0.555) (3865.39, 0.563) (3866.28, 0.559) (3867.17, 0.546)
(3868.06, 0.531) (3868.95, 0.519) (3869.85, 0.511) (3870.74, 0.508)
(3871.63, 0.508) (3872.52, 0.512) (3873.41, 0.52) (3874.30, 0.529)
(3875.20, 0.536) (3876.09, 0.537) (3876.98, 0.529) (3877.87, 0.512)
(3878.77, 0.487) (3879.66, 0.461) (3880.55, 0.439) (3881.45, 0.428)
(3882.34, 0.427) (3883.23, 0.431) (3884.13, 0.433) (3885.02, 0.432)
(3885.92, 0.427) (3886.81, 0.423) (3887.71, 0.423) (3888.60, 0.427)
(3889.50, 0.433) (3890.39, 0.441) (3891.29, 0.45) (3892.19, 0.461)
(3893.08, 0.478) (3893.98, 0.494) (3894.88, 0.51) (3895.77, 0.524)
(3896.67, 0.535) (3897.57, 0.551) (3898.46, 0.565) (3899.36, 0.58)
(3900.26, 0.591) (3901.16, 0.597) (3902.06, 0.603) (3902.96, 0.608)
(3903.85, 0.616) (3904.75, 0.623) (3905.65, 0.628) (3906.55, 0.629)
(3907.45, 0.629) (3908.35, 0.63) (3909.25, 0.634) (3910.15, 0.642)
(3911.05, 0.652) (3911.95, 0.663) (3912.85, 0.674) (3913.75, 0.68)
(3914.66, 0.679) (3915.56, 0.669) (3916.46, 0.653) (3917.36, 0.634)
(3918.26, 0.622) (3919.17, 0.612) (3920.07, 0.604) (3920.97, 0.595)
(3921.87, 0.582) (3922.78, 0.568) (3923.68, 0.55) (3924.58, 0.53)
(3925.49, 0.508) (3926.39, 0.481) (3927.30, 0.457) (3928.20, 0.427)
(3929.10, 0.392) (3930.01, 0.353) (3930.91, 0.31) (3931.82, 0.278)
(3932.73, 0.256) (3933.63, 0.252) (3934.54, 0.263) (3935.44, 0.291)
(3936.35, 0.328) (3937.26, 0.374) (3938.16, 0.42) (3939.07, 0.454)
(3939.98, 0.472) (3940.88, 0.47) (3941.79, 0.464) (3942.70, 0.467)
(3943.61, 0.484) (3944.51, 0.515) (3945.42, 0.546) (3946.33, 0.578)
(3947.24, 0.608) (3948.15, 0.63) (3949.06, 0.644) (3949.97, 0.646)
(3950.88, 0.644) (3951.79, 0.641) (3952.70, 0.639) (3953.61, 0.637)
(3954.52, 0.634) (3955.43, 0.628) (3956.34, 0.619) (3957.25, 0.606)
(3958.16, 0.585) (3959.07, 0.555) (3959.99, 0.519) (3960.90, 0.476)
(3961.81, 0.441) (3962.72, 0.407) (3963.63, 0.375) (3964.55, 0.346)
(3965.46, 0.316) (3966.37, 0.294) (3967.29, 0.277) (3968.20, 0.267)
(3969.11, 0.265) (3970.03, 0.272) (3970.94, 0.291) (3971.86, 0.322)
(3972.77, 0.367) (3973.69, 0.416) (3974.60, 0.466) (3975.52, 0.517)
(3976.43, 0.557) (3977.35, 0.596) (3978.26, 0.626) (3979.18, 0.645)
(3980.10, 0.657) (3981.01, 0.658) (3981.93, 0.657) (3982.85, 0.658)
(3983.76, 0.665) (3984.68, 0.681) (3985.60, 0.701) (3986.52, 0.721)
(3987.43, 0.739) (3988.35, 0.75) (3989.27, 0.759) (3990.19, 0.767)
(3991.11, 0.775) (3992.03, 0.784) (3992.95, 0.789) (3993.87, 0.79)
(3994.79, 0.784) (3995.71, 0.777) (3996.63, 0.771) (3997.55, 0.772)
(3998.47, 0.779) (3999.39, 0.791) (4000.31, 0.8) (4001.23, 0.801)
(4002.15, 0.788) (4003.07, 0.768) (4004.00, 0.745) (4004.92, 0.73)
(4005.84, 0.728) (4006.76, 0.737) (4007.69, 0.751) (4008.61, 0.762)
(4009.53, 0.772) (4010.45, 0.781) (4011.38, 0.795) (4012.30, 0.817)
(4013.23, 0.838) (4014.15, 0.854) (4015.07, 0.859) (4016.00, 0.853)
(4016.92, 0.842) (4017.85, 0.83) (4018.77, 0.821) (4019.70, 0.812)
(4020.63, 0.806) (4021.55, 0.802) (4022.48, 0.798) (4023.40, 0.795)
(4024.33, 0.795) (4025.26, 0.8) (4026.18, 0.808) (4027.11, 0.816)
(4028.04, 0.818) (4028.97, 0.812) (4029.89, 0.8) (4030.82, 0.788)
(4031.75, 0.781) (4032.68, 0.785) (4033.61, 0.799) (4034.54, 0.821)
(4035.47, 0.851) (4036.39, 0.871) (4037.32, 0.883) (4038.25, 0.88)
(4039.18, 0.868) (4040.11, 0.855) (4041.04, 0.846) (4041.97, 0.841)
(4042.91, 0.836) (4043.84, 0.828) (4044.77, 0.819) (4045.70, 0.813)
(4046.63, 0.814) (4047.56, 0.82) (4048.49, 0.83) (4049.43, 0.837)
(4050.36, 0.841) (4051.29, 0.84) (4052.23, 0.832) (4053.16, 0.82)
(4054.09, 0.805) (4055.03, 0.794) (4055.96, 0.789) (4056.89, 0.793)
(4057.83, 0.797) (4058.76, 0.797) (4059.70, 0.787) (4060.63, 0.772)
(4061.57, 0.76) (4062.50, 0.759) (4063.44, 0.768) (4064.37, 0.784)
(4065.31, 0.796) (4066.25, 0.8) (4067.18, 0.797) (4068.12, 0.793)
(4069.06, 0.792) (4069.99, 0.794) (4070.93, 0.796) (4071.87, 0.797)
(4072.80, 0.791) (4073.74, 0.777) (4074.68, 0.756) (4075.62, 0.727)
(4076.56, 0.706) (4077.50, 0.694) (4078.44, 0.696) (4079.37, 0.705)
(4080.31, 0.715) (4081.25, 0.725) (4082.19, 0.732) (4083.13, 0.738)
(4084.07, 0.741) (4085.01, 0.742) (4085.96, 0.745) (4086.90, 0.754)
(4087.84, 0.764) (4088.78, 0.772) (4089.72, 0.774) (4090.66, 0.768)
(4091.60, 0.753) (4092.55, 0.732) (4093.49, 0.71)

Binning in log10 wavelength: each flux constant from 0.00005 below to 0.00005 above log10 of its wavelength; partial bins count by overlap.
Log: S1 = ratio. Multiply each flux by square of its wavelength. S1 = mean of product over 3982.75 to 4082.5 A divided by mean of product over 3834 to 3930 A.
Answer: 1.67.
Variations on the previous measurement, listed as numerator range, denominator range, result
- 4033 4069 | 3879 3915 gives 1.64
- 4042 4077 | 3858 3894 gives 1.78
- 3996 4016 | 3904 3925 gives 1.31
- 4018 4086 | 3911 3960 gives 1.60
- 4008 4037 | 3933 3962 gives 1.63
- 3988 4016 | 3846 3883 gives 1.65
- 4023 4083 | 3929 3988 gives 1.70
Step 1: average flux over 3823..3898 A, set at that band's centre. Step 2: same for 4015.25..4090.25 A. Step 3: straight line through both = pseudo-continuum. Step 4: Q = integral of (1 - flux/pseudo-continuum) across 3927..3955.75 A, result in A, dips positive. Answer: 6.2 A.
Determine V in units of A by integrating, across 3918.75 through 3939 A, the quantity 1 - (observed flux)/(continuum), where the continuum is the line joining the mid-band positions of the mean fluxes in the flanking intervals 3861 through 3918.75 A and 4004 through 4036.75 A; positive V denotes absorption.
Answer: 6.2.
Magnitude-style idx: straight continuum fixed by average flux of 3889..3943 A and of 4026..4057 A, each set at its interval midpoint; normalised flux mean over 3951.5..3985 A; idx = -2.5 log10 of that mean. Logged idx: 0.28 mag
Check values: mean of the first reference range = 0.519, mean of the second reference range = 0.825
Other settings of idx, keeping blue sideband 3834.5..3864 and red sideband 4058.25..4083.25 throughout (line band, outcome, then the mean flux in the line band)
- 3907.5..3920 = -0.19 mag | 0.647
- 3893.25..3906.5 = -0.10 mag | 0.573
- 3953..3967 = 0.22 mag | 0.495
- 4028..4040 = -0.17 mag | 0.829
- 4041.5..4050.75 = -0.14 mag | 0.827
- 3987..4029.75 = -0.17 mag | 0.791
